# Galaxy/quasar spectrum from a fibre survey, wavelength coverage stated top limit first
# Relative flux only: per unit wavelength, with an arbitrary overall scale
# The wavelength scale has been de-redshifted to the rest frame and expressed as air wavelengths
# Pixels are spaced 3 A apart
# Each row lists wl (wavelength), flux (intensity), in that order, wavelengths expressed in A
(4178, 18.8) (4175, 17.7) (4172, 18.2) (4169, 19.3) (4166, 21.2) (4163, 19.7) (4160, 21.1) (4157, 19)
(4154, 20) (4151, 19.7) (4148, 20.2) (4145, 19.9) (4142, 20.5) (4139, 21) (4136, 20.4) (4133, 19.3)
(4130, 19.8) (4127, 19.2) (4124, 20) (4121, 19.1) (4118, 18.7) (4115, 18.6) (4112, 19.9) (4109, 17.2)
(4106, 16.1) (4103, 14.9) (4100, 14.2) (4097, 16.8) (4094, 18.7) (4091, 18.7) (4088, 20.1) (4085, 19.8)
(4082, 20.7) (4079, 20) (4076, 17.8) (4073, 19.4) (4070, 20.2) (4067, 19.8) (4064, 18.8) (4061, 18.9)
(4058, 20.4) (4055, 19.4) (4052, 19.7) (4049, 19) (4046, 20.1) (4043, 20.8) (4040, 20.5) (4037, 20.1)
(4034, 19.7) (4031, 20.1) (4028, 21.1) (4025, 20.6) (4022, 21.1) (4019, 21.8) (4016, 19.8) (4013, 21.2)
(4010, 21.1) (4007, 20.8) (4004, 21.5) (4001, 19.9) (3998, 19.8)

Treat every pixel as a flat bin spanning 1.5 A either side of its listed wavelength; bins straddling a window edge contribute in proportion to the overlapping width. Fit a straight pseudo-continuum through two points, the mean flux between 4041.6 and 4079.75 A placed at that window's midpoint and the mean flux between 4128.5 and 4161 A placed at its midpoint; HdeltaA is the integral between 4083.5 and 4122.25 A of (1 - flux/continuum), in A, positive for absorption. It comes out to 3.7 A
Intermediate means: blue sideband 19.5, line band 17.9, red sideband 20.1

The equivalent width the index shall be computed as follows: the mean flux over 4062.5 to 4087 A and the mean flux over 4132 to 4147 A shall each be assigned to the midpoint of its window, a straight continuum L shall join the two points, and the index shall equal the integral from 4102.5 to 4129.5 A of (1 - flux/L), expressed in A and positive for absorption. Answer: 2.2 A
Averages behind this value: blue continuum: 19.6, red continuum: 20.2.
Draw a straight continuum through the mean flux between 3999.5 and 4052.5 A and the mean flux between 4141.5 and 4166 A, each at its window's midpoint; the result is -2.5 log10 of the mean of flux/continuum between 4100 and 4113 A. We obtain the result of 0.215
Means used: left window 20.5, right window 20.1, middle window 16.6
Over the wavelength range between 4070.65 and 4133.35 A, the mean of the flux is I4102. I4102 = 18.5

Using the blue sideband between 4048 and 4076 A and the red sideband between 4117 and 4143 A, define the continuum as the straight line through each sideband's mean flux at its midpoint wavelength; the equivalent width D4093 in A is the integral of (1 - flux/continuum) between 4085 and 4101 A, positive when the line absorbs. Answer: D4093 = 1.3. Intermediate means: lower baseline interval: 19.4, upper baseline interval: 19.8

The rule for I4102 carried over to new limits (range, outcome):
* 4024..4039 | 20.3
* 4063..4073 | 19.6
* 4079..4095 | 19.7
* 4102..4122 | 17.8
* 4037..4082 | 19.7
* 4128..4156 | 20.1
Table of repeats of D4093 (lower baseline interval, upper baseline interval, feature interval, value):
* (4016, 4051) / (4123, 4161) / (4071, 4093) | 0.8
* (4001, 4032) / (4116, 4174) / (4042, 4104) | 4.3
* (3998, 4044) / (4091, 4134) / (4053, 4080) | -0.1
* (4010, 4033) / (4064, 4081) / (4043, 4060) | 0.2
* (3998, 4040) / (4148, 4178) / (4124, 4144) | -0.3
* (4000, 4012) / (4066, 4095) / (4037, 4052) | 0.1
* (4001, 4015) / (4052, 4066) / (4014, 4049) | -0.4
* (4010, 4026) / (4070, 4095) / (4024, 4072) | 0.7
